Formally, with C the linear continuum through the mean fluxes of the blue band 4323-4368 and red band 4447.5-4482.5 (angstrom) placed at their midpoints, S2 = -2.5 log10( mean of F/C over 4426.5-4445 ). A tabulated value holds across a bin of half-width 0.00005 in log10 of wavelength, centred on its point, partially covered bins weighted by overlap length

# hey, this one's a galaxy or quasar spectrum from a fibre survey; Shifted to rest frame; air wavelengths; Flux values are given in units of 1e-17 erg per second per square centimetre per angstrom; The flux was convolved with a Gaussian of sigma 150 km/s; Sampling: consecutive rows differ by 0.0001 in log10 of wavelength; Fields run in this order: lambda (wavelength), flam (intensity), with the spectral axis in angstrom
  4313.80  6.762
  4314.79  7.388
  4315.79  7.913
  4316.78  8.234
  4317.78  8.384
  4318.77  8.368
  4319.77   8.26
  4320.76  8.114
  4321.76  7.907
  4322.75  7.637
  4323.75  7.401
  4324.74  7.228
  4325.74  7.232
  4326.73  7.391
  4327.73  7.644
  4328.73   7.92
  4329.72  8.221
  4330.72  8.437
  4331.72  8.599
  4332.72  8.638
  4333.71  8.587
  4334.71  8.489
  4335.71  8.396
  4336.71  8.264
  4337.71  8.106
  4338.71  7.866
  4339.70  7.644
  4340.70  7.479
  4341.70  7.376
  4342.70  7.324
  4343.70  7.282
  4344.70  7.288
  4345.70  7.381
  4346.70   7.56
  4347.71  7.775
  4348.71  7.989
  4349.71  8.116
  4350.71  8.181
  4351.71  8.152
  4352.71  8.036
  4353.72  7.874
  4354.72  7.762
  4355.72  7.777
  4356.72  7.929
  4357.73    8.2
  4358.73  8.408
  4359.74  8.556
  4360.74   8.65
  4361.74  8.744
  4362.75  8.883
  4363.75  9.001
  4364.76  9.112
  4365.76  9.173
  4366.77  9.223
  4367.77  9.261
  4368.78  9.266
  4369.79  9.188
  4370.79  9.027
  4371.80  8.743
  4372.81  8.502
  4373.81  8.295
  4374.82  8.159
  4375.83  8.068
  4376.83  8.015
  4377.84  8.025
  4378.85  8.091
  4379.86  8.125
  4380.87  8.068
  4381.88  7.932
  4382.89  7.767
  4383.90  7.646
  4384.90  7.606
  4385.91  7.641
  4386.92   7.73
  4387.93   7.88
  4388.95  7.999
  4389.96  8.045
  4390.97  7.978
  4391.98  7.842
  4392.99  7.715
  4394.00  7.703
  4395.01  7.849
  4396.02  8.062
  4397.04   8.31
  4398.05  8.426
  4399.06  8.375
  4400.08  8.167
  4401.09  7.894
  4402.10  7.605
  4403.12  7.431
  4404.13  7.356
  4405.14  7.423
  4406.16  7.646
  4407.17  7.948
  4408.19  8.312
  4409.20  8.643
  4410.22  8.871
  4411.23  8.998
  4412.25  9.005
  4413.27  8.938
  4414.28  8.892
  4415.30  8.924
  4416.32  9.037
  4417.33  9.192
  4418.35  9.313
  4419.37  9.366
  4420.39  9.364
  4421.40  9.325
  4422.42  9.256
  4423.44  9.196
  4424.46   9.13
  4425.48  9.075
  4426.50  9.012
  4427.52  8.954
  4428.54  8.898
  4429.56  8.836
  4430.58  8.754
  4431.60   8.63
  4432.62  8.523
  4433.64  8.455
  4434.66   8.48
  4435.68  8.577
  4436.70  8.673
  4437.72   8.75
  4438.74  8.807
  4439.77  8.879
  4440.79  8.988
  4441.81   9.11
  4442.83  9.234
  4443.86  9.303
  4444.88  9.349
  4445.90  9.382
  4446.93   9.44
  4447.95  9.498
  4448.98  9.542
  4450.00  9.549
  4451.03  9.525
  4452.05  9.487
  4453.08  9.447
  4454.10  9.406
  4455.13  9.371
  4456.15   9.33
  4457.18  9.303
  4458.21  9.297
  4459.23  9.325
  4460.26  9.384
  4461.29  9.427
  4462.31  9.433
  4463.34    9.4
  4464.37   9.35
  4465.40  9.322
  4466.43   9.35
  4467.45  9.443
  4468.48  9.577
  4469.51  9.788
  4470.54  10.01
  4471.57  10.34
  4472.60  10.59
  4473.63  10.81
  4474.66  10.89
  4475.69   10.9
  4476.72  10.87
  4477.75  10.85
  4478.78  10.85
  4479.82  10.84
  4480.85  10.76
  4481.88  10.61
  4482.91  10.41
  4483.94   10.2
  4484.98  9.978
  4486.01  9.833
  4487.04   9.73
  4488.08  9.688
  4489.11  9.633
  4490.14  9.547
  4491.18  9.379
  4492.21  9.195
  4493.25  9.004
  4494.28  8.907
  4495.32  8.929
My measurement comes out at 0.07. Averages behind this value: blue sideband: 8.09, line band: 8.84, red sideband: 9.88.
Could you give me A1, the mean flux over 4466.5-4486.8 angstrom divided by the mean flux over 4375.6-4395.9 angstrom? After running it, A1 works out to 1.3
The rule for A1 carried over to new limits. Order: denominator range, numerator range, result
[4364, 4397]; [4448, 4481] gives 1.19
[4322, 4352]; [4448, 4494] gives 1.25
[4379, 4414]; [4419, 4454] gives 1.13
